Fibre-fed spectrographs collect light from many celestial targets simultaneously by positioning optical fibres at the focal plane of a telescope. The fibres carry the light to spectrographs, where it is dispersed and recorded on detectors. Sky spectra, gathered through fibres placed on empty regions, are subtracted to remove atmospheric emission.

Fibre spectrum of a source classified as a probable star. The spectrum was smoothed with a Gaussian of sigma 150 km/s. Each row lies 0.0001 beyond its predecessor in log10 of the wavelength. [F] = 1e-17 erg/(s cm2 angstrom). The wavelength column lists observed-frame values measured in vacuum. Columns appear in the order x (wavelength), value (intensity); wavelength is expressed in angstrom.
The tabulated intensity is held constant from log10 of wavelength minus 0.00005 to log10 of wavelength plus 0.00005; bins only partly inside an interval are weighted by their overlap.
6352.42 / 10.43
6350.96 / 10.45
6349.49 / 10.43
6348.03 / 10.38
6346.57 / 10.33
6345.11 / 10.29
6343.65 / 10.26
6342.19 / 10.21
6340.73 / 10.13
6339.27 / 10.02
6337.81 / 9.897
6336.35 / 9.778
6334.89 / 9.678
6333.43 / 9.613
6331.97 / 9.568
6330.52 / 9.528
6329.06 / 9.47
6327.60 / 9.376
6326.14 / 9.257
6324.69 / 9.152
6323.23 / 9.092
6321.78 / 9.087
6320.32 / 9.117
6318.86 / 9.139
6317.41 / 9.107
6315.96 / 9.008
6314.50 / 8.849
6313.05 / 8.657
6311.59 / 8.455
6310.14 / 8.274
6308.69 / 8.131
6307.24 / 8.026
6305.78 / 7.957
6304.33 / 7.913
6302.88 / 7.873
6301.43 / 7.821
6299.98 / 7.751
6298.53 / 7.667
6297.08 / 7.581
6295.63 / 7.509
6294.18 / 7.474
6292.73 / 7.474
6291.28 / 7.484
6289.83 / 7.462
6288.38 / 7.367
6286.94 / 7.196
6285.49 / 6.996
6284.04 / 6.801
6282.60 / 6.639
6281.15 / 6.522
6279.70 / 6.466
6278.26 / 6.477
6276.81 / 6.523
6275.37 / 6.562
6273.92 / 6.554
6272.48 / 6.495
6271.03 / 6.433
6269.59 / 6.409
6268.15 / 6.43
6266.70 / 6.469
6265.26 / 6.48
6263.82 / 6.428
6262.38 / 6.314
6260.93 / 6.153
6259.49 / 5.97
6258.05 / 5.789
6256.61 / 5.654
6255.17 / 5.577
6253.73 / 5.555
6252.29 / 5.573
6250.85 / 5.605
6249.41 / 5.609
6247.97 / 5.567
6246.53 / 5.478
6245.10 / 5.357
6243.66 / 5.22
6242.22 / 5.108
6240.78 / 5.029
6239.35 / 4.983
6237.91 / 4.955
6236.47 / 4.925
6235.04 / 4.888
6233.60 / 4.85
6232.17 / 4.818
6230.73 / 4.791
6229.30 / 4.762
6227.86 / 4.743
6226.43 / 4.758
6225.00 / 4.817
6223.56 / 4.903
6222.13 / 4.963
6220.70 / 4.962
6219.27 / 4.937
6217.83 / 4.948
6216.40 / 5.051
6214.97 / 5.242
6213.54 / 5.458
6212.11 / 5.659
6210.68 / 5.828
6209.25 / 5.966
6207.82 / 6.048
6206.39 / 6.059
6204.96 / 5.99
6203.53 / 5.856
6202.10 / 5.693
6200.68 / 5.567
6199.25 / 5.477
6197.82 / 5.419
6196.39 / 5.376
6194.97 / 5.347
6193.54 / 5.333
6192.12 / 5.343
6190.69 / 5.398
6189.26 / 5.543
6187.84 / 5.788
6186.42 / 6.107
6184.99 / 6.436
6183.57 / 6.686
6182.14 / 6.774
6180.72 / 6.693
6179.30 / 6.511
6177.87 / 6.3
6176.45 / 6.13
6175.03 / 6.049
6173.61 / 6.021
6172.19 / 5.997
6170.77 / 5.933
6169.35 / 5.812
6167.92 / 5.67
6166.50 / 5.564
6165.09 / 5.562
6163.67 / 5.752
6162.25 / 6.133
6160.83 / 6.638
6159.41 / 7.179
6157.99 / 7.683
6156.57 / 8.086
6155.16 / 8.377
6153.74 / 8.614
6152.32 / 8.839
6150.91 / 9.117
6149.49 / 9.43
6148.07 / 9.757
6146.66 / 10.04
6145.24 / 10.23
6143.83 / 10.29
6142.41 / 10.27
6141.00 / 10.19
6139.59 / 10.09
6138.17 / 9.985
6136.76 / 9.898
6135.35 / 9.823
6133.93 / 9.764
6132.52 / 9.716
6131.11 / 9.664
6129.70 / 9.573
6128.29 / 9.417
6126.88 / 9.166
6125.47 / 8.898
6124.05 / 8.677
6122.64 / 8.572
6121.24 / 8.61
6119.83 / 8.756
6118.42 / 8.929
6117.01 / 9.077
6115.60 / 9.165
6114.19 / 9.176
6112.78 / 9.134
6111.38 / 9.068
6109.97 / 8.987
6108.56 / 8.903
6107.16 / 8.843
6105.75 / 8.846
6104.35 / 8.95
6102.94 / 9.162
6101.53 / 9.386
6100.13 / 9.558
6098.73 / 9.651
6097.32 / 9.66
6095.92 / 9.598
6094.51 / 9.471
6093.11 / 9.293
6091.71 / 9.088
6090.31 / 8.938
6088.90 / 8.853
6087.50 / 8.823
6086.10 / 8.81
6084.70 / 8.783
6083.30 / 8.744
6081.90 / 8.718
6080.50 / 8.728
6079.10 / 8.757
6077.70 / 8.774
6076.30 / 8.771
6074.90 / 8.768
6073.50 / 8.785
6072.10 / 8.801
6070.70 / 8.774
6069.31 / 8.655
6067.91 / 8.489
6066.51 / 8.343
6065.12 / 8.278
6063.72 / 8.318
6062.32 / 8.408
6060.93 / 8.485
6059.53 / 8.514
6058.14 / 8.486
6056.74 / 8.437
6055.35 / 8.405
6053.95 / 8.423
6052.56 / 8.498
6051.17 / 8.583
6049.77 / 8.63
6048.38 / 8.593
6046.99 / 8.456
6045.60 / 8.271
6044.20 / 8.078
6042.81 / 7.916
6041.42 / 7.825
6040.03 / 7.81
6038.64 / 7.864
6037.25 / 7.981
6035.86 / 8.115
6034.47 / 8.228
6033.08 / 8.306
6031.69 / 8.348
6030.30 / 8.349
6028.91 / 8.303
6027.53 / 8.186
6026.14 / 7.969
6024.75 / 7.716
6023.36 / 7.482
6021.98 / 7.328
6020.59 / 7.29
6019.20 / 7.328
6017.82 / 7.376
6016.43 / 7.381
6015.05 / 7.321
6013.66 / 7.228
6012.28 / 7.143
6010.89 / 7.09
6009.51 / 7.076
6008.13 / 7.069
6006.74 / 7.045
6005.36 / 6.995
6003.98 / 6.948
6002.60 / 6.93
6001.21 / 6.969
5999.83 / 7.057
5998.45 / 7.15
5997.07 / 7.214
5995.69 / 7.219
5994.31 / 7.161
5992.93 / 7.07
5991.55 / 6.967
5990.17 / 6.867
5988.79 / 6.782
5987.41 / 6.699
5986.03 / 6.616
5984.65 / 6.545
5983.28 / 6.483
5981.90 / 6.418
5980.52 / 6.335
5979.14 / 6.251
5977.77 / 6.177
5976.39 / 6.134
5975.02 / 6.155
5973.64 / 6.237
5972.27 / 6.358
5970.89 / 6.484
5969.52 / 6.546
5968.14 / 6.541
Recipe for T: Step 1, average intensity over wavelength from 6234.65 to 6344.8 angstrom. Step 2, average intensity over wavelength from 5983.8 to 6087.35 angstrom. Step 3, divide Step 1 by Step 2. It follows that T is 0.9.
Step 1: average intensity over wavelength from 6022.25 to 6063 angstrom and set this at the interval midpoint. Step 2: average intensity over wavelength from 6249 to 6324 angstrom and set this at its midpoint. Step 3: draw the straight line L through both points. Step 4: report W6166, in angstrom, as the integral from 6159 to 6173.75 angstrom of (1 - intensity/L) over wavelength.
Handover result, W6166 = 3.3 angstrom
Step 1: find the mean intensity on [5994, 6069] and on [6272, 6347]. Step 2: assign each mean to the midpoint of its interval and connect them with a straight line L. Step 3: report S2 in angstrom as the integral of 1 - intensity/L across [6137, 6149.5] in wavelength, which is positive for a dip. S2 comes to -3.1 angstrom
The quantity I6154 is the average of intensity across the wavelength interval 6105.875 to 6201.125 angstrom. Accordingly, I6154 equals 7.79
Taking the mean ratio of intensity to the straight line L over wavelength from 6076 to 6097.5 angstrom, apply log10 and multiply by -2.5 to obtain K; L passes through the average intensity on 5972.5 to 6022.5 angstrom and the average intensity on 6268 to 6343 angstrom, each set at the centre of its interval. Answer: -0.23 mag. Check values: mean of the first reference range 6.89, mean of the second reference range 8.14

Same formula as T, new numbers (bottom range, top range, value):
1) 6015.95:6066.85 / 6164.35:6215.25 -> 0.72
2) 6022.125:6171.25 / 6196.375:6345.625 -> 0.80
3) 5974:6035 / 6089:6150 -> 1.31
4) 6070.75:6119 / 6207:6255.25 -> 0.58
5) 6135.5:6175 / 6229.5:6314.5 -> 0.81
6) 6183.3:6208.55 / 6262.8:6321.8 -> 1.30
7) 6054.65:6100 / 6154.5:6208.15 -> 0.69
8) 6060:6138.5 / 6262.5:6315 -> 0.80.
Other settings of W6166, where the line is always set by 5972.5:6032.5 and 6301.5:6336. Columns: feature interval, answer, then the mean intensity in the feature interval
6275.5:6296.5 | 4.04 angstrom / 7.02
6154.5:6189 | 7.04 angstrom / 6.4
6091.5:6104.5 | -3.05 angstrom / 9.41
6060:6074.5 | -2.13 angstrom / 8.54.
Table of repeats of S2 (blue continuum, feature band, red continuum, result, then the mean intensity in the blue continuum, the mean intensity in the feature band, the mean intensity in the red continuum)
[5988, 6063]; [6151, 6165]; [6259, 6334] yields 0.45 angstrom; 7.72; 7.46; 7.71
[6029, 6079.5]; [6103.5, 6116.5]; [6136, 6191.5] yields -1.78 angstrom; 8.4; 9.01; 7.47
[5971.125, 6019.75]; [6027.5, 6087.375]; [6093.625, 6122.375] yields -2.51 angstrom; 6.85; 8.44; 9.14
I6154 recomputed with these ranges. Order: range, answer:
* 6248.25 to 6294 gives 6.44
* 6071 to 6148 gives 9.24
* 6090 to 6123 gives 9.13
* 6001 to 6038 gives 7.54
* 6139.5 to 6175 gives 7.82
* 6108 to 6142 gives 9.31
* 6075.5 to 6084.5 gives 8.75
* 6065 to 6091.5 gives 8.73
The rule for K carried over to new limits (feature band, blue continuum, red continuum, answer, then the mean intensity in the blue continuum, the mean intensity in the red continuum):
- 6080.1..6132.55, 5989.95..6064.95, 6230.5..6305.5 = -0.24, 7.76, 6.31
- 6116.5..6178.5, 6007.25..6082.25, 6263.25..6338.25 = -0.03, 8.13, 7.91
